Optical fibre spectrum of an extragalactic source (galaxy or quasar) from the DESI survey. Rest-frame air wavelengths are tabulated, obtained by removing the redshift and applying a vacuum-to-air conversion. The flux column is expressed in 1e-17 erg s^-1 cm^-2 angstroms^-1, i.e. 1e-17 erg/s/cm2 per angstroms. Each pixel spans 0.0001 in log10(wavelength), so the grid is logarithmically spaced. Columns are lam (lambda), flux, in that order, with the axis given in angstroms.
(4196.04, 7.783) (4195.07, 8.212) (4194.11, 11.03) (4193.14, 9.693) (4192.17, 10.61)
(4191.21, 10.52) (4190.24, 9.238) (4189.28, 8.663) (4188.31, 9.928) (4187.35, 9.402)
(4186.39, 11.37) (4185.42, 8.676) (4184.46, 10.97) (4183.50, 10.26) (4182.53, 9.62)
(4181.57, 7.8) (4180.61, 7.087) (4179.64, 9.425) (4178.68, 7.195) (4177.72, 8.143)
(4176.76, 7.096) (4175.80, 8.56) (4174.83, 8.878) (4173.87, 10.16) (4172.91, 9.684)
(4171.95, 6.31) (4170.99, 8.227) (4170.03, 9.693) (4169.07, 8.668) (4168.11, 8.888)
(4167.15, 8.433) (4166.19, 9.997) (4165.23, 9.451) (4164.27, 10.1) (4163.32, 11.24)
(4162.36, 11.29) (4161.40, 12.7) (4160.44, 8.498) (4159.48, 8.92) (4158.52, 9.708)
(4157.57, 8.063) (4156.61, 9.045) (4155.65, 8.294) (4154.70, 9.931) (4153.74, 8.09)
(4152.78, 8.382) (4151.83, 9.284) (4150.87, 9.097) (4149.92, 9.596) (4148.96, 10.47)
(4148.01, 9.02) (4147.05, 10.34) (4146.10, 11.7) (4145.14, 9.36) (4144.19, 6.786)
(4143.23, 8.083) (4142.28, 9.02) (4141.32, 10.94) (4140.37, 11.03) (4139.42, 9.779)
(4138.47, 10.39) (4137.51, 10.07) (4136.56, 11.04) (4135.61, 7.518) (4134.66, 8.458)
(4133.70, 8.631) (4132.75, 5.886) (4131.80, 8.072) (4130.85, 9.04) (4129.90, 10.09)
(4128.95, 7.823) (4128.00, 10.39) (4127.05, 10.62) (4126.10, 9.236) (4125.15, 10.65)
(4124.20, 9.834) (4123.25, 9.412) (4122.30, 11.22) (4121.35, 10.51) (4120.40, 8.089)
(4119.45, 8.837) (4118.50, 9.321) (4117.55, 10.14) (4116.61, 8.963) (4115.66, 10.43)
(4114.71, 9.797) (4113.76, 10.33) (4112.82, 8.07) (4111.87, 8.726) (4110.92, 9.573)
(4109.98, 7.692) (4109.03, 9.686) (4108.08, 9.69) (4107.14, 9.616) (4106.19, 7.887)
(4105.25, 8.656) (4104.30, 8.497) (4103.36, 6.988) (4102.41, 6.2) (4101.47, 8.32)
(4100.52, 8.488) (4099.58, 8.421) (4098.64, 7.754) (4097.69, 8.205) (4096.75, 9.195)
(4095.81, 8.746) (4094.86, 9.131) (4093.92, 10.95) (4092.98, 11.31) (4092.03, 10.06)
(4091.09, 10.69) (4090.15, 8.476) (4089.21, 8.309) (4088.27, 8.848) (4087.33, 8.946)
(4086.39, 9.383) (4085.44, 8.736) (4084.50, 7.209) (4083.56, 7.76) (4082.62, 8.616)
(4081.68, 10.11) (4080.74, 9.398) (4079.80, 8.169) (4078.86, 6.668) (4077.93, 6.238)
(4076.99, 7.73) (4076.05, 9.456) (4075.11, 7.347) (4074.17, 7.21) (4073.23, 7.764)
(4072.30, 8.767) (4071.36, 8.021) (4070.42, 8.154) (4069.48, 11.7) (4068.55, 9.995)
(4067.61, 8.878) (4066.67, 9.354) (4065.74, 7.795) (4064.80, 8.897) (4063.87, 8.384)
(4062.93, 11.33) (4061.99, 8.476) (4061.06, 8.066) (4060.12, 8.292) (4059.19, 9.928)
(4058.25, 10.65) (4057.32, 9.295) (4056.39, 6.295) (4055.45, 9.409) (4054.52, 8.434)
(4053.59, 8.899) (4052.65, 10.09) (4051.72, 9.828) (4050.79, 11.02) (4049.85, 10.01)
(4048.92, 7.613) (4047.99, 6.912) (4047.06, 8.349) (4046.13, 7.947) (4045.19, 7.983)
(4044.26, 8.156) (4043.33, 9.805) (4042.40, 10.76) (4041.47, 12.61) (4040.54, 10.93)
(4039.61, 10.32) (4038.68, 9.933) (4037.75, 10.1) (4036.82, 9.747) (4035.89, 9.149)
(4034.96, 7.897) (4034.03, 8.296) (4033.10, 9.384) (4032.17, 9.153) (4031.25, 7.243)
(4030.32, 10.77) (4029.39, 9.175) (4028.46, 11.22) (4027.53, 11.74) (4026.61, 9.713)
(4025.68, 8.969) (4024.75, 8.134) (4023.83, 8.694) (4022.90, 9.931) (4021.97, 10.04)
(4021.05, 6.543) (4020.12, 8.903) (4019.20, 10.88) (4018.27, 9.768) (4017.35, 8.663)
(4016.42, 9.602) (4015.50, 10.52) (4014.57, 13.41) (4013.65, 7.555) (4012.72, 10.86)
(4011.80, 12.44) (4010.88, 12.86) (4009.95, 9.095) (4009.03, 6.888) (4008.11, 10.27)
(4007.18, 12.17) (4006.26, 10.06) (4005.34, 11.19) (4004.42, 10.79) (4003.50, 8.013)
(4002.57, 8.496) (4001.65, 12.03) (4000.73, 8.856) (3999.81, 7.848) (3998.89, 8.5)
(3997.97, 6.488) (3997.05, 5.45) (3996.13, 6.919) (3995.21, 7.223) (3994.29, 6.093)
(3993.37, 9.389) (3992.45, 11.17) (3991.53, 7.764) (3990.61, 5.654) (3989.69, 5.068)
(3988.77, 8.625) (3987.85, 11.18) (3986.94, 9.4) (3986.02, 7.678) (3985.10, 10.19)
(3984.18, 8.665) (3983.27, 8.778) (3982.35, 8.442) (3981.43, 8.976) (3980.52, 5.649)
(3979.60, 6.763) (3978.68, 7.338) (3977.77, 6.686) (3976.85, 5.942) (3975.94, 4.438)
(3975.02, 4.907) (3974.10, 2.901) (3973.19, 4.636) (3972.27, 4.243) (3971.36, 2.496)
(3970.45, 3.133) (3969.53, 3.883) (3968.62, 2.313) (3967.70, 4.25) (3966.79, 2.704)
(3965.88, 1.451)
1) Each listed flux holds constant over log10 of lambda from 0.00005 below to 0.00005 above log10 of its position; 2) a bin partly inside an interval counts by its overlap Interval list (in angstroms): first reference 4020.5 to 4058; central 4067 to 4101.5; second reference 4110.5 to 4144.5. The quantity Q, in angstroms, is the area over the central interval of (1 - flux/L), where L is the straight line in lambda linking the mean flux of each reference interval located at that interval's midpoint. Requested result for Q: 2.1 angstroms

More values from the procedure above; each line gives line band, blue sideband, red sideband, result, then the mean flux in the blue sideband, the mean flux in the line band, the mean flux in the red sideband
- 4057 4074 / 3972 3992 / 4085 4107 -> -1.5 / 7.02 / 9.06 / 8.8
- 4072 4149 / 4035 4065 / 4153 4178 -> 1.7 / 9.28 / 9.01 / 9.15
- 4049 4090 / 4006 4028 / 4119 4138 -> 3.6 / 9.9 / 8.77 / 9.27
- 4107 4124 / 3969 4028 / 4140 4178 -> -0.8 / 8.27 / 9.45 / 9.28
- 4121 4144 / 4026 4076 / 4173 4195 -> -0.5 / 9.19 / 9.45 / 9.27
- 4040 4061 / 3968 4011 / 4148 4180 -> -3.0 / 7.52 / 9.22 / 9.14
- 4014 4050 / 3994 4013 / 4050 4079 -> -1.7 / 9.19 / 9.45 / 8.82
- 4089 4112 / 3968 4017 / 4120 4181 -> -0.1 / 7.92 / 8.86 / 9.25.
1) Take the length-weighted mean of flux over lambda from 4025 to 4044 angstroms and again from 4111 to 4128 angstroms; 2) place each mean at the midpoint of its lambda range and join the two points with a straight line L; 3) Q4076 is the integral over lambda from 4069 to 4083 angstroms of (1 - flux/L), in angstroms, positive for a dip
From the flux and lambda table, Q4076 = 2.0 angstroms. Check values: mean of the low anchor 9.81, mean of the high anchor 9.67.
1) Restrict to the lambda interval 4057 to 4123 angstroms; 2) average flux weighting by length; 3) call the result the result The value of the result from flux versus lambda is 8.89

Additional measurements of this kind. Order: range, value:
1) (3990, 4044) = 9.4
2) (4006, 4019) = 10.3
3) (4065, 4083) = 8.5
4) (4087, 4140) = 9.14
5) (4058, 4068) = 9.06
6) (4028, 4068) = 9.23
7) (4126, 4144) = 9.23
